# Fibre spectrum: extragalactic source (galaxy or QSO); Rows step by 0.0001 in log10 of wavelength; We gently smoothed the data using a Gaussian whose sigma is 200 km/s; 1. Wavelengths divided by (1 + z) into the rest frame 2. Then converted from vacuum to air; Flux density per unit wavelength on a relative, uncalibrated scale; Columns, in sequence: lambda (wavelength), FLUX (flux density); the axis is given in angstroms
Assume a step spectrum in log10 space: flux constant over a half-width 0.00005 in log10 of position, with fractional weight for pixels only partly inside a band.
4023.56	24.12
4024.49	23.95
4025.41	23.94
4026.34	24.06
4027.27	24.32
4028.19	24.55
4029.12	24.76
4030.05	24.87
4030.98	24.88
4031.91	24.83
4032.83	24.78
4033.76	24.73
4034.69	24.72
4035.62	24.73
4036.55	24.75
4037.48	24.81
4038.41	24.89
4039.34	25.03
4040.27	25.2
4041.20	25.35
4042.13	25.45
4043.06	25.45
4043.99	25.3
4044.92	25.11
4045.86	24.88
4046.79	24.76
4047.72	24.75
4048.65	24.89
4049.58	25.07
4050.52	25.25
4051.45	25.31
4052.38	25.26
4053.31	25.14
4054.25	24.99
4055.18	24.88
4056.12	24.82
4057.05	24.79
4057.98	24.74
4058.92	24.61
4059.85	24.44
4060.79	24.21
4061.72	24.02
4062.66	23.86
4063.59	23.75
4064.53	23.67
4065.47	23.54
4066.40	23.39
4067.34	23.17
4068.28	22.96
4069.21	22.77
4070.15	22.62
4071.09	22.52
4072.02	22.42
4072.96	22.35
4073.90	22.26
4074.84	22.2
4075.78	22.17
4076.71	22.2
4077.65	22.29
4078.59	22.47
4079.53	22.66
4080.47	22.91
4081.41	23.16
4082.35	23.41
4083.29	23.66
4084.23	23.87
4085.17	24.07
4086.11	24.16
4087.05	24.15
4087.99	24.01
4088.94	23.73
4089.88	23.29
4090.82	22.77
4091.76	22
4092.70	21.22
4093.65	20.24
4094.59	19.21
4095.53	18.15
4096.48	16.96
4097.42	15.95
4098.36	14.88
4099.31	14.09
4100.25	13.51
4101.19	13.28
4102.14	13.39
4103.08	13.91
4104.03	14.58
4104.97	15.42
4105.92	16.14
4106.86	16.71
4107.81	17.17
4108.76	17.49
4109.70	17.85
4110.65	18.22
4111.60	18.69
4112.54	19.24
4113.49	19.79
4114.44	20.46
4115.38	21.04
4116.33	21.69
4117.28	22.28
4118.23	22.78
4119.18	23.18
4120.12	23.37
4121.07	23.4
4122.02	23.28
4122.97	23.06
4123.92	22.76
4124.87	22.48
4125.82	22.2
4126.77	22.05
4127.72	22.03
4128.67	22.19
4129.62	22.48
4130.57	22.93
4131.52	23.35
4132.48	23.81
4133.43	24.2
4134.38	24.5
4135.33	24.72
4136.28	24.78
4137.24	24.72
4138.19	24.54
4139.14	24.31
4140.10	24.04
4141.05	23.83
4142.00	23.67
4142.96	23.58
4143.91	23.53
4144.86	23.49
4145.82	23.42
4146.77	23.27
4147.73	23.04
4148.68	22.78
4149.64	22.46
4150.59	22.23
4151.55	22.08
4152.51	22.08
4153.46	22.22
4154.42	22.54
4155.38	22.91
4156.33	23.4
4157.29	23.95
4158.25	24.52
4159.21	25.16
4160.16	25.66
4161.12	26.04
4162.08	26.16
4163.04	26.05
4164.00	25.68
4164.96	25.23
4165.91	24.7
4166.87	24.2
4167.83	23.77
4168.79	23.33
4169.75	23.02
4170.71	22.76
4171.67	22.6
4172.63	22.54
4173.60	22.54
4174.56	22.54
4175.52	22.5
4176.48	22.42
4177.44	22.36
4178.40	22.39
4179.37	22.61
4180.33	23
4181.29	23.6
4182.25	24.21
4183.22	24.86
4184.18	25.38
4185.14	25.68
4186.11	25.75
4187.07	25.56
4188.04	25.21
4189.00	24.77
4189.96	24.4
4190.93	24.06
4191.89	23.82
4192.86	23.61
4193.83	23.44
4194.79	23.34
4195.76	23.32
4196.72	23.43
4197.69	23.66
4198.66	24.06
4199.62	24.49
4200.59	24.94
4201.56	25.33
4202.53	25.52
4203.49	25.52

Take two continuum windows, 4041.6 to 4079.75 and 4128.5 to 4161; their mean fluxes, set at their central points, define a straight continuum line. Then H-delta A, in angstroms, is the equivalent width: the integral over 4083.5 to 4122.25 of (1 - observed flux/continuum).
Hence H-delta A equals 6.9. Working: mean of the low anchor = 23.9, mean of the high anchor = 23.6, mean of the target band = 19.5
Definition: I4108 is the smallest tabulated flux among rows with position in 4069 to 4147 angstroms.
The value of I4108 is 13.28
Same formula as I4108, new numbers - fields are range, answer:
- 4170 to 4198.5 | 22.36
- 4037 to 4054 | 24.75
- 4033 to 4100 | 14.09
